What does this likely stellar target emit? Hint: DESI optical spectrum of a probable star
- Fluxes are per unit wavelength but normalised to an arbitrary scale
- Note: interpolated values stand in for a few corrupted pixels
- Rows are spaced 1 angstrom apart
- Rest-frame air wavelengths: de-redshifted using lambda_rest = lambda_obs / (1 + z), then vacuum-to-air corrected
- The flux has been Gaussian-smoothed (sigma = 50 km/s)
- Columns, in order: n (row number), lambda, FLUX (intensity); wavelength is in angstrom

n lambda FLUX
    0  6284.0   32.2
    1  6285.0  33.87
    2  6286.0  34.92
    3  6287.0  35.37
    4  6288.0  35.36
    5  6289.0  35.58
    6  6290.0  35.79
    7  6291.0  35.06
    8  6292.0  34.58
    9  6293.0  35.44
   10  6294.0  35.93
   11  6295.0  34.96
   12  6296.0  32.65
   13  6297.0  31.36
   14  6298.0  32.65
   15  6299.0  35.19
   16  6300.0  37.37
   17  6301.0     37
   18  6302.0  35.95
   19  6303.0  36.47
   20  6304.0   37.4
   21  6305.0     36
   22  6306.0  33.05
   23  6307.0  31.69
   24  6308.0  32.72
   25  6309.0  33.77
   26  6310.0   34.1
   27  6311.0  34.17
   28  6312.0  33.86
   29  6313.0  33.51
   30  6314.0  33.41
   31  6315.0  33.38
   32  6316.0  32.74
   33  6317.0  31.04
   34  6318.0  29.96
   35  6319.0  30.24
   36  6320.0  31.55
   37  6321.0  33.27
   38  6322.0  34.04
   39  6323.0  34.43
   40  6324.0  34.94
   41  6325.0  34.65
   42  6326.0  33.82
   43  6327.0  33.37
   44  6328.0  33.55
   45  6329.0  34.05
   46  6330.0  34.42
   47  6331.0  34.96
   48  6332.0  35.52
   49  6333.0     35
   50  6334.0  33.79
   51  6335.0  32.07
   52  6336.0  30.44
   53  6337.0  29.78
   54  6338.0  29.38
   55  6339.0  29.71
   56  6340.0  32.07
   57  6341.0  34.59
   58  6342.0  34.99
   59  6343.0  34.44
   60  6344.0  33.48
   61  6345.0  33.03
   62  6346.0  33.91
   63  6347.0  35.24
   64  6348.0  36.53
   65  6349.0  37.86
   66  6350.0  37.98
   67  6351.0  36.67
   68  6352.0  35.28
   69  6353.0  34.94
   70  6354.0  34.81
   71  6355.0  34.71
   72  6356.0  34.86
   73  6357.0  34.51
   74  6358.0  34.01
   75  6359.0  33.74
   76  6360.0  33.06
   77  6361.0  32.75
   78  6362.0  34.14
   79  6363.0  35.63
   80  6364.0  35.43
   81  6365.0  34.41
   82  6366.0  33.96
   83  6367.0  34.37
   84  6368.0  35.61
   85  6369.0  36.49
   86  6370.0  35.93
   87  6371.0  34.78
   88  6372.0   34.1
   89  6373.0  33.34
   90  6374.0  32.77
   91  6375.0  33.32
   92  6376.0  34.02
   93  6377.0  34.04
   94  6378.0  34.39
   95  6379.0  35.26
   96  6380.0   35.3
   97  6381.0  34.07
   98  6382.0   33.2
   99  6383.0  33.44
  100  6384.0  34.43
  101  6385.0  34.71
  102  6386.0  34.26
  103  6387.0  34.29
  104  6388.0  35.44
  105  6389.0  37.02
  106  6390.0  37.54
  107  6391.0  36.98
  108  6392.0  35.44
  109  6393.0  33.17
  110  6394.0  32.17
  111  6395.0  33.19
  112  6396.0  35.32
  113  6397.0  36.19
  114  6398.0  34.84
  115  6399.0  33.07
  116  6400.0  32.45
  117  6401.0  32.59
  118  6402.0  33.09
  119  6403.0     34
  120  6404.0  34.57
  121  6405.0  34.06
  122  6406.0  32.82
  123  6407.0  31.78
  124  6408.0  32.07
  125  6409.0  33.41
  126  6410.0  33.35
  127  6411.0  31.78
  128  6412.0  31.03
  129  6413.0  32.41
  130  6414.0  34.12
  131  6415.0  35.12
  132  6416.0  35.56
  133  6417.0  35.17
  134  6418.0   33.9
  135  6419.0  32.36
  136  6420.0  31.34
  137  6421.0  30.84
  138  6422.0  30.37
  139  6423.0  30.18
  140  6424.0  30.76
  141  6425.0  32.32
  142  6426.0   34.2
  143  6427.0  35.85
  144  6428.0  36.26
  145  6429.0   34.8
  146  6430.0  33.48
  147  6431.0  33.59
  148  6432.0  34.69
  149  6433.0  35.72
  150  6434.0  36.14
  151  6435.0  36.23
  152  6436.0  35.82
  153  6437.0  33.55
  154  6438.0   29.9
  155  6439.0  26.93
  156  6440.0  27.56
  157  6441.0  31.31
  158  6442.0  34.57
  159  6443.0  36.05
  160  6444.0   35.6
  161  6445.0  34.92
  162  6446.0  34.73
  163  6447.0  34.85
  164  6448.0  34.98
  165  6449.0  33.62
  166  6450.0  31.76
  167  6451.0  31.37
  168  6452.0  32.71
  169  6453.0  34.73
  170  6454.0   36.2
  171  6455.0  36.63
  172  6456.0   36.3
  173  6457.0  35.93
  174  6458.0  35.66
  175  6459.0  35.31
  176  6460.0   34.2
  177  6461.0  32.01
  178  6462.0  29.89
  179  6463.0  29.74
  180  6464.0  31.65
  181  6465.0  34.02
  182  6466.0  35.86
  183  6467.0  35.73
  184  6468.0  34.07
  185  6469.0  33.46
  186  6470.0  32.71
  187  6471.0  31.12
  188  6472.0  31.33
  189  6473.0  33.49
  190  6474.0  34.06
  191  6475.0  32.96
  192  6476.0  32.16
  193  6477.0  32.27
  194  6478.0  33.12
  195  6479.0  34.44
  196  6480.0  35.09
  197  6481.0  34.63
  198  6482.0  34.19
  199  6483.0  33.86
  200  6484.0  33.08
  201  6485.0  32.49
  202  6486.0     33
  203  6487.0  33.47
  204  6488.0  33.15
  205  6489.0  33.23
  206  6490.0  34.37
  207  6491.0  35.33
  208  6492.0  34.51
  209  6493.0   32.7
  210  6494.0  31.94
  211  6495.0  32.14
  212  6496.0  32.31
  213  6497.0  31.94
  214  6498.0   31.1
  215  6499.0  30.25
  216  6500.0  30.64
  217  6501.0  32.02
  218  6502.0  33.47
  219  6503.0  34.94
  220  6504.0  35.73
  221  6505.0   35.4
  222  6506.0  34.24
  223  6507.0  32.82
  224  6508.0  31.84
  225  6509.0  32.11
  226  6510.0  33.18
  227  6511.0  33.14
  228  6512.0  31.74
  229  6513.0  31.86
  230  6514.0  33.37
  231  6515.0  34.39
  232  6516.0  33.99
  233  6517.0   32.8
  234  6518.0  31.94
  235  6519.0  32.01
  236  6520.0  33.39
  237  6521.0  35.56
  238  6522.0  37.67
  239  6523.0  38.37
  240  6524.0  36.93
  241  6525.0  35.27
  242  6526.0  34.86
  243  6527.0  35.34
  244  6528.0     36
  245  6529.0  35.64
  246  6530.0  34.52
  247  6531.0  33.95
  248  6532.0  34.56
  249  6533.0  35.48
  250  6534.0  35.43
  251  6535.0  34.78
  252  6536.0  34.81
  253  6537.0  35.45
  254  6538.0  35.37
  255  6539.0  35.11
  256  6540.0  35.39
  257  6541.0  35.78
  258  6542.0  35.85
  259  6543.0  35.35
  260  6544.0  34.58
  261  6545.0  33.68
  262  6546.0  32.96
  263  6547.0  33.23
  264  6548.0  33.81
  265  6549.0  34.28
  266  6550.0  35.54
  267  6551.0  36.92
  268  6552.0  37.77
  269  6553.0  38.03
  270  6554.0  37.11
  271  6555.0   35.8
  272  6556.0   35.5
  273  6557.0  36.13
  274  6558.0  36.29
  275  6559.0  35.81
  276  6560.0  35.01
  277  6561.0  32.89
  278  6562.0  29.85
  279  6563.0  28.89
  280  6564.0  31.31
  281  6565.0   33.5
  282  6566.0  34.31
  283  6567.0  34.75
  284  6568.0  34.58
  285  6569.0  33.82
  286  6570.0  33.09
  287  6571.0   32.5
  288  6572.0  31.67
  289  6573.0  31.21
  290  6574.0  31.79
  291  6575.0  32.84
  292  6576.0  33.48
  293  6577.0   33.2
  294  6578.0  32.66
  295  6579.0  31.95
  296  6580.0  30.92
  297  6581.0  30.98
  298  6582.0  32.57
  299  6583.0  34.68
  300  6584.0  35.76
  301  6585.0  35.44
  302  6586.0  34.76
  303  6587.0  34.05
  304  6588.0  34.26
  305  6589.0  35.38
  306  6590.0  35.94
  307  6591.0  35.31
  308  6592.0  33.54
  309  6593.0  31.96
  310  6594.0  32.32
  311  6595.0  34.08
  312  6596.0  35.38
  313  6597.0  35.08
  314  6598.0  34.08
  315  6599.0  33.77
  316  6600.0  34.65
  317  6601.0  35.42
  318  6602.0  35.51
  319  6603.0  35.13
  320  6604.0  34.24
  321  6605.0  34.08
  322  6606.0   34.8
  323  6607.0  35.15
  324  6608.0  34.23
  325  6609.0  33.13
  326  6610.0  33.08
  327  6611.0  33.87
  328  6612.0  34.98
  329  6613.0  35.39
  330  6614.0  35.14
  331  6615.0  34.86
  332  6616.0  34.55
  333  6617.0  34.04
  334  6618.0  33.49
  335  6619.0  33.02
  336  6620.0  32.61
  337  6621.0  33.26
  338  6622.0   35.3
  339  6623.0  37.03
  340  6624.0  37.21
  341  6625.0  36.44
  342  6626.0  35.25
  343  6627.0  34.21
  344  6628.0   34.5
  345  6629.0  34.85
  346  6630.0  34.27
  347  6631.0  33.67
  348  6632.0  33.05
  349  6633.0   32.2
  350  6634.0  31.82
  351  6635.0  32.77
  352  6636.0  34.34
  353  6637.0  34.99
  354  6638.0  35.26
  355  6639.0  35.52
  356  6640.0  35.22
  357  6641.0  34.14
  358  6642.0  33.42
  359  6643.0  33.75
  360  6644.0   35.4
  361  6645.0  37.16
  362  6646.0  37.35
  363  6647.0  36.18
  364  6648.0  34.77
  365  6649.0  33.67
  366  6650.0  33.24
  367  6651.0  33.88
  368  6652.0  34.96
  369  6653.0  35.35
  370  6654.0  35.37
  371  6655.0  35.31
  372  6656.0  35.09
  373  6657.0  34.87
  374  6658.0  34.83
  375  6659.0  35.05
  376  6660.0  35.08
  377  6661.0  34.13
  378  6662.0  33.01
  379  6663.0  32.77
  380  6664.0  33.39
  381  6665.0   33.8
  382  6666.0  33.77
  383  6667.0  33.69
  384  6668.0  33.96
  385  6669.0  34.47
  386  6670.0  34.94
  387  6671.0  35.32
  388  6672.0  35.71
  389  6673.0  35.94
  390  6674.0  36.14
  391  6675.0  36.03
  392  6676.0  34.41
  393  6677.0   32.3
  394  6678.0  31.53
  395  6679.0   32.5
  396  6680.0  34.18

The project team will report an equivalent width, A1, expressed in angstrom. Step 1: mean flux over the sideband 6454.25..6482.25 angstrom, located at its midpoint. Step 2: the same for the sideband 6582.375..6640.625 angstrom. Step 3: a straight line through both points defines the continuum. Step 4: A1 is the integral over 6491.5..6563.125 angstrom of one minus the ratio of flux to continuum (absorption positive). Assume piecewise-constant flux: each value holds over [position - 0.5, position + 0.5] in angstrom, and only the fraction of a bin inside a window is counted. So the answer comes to -0.5 angstrom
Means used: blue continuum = 33.7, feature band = 34.2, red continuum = 34.4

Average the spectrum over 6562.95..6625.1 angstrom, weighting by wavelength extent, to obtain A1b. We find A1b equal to 33.9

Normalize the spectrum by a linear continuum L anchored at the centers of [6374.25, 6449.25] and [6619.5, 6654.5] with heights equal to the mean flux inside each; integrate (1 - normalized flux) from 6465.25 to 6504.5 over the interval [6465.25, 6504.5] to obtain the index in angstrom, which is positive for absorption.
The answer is 0.9 angstrom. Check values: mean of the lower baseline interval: 33.8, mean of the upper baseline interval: 34.6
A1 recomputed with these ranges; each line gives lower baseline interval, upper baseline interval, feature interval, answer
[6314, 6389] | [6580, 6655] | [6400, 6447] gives 1.1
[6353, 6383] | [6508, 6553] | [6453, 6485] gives 0.8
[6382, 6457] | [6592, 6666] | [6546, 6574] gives 0.1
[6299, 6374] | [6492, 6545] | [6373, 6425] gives 0.6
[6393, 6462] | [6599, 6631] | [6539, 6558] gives -0.7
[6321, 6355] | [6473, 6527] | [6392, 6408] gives 0.1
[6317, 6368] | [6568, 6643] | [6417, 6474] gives 0.8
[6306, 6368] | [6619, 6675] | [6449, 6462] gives 0.0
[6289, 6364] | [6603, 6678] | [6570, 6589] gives 0.7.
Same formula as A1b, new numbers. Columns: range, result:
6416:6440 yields 33.2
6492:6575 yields 34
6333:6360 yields 34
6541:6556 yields 35.4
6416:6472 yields 33.5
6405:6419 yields 33.3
